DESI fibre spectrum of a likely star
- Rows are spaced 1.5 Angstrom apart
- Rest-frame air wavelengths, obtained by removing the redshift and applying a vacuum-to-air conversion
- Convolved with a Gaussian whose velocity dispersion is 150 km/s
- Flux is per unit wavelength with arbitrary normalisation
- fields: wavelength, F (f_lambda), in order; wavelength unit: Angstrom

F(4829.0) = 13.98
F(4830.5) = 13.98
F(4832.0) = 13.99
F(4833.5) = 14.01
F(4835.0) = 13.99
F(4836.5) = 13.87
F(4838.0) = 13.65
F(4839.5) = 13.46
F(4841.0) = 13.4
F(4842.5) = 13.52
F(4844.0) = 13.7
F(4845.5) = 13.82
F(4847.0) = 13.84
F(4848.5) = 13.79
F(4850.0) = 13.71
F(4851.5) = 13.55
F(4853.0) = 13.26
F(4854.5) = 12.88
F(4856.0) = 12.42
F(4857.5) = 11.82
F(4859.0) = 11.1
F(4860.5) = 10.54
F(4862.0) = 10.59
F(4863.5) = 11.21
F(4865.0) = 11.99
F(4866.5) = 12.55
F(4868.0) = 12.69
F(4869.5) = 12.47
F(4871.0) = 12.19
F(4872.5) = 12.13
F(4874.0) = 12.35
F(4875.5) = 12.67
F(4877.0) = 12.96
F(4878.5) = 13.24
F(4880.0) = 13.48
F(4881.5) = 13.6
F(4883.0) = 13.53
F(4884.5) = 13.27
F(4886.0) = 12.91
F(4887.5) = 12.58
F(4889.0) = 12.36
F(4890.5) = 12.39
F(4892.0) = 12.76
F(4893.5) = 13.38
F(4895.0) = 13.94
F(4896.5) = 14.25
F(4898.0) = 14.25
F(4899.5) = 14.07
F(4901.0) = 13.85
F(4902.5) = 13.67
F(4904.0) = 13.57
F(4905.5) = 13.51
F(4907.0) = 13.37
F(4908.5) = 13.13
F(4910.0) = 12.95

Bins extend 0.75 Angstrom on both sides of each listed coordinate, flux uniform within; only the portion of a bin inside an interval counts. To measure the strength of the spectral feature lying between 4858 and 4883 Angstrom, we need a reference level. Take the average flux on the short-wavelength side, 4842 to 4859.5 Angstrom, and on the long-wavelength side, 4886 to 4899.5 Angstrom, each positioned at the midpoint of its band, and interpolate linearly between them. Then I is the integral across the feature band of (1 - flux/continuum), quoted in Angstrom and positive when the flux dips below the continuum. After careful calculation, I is 1.8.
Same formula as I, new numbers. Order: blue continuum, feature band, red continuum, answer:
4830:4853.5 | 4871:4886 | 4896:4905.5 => 0.9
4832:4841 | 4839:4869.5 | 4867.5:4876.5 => 1.0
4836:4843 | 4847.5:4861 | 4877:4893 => 0.8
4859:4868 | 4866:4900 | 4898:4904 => -0.9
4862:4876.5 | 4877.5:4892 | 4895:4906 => 0.0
